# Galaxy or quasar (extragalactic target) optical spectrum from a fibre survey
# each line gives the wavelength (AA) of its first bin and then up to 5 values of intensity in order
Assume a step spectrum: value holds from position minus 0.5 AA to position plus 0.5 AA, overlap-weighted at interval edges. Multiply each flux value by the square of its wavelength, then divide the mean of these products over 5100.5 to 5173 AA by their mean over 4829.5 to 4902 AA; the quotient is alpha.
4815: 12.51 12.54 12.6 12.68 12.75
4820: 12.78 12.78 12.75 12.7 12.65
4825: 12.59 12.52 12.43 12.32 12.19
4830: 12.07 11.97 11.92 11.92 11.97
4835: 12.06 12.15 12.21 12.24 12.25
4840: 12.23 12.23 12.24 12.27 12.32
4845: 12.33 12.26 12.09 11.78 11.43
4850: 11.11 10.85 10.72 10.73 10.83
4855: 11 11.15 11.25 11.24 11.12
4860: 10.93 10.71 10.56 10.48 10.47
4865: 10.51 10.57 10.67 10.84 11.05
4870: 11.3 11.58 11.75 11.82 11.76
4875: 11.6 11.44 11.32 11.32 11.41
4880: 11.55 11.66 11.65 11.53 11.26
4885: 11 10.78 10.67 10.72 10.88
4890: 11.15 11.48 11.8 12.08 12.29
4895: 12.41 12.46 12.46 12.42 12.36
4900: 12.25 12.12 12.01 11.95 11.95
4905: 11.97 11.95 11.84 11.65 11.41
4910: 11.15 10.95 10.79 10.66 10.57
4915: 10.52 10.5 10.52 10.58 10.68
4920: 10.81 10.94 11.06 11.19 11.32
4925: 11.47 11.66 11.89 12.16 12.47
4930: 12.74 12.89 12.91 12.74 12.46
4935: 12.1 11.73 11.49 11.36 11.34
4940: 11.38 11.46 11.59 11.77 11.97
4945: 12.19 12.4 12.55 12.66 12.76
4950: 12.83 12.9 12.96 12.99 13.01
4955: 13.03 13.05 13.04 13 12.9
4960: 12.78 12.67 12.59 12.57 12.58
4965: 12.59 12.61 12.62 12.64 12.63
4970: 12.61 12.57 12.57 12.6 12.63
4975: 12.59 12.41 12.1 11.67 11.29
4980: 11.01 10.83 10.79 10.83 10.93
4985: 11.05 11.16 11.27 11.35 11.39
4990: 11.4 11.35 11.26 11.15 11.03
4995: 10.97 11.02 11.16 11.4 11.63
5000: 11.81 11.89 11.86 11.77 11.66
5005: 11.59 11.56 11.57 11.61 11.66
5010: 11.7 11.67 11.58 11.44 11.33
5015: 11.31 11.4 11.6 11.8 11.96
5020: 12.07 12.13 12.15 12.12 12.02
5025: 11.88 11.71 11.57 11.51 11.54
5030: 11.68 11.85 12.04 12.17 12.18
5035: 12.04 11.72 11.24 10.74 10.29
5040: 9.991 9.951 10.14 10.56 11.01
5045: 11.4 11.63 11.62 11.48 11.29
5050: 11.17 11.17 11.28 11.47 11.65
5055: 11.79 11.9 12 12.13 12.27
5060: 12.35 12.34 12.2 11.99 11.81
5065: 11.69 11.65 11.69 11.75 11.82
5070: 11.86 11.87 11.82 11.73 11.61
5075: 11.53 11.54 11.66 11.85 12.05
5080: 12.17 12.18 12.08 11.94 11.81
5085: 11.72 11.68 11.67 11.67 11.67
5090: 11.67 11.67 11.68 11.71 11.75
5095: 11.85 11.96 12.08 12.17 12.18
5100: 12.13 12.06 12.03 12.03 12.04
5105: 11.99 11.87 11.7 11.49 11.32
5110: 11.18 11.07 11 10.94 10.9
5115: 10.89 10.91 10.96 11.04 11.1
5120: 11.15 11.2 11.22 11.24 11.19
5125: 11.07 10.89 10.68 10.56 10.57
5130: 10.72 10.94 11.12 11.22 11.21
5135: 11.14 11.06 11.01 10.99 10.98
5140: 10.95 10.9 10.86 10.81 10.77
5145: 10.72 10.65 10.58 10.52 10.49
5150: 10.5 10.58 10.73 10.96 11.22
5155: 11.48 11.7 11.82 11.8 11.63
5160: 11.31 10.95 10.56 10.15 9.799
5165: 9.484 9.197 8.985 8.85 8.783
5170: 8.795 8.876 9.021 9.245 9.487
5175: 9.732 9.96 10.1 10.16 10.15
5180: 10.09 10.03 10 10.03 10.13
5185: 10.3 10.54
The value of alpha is 1.05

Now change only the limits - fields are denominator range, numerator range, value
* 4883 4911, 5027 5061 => 1.04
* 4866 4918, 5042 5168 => 1.08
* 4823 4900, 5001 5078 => 1.08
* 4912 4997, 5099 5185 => 0.97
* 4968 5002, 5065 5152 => 1.03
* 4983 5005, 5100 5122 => 1.05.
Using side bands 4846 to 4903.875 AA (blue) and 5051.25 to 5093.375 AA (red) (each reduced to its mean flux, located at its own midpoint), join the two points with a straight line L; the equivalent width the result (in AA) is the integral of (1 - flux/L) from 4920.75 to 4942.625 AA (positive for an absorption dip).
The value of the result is -0.63 AA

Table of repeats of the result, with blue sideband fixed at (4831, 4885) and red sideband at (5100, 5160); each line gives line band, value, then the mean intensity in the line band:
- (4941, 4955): -1.4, 12.5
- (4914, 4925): 0.5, 10.8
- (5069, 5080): -0.6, 11.8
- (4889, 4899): -0.5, 12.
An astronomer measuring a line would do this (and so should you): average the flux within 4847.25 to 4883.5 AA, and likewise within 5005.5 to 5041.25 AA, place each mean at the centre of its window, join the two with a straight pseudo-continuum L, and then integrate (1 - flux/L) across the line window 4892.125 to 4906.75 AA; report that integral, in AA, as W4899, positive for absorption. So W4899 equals -1.2 AA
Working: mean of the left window 11.2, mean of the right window 11.6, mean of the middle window 12.2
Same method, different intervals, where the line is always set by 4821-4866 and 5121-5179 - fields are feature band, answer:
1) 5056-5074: -1.8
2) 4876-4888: 0.3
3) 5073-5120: -3.9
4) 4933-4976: -4.4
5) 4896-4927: 0.1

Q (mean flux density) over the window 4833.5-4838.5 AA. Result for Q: 12.1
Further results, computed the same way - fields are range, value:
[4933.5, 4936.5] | 12.1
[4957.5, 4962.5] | 12.8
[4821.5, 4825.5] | 12.7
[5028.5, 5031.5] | 11.7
